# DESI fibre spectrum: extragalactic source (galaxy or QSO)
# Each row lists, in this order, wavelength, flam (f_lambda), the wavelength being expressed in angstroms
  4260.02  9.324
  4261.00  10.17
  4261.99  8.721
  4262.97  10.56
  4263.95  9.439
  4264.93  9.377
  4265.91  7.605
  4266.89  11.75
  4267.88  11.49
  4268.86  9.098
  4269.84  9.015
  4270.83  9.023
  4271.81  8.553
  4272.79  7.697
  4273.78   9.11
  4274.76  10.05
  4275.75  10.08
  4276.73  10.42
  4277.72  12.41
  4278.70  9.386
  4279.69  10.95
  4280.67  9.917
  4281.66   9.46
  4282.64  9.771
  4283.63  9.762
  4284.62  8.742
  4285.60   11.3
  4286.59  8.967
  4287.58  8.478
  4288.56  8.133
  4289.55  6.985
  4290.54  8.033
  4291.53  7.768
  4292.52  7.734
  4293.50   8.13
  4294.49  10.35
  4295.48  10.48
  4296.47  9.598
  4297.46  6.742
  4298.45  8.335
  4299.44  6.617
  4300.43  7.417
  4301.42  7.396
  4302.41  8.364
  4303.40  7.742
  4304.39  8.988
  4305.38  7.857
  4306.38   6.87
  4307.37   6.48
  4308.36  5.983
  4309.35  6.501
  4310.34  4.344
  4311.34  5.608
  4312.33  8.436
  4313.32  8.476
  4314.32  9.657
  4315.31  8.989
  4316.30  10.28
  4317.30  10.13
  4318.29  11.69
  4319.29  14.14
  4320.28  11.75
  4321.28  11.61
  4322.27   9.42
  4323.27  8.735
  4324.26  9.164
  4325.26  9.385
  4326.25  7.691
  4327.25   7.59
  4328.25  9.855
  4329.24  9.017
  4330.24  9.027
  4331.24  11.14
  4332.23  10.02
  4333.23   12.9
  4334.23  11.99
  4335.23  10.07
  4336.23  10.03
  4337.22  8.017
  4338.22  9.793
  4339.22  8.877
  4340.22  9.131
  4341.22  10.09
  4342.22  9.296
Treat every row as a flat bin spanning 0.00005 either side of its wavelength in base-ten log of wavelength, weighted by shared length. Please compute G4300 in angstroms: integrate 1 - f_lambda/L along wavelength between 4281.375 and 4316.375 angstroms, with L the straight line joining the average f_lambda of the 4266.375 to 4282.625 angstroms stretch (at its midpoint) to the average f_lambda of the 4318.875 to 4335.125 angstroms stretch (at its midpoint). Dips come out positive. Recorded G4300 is 6.54 angstroms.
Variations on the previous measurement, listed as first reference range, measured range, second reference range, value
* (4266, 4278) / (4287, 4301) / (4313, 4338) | 2.4 angstroms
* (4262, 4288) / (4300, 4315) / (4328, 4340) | 3.8 angstroms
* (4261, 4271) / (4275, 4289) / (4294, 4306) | -1.3 angstroms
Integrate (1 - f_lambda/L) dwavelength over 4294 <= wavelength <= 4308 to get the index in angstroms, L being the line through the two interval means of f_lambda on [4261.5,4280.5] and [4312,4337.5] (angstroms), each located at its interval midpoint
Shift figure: 2.6 angstroms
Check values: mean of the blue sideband 9.73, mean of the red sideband 10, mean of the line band 8.06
